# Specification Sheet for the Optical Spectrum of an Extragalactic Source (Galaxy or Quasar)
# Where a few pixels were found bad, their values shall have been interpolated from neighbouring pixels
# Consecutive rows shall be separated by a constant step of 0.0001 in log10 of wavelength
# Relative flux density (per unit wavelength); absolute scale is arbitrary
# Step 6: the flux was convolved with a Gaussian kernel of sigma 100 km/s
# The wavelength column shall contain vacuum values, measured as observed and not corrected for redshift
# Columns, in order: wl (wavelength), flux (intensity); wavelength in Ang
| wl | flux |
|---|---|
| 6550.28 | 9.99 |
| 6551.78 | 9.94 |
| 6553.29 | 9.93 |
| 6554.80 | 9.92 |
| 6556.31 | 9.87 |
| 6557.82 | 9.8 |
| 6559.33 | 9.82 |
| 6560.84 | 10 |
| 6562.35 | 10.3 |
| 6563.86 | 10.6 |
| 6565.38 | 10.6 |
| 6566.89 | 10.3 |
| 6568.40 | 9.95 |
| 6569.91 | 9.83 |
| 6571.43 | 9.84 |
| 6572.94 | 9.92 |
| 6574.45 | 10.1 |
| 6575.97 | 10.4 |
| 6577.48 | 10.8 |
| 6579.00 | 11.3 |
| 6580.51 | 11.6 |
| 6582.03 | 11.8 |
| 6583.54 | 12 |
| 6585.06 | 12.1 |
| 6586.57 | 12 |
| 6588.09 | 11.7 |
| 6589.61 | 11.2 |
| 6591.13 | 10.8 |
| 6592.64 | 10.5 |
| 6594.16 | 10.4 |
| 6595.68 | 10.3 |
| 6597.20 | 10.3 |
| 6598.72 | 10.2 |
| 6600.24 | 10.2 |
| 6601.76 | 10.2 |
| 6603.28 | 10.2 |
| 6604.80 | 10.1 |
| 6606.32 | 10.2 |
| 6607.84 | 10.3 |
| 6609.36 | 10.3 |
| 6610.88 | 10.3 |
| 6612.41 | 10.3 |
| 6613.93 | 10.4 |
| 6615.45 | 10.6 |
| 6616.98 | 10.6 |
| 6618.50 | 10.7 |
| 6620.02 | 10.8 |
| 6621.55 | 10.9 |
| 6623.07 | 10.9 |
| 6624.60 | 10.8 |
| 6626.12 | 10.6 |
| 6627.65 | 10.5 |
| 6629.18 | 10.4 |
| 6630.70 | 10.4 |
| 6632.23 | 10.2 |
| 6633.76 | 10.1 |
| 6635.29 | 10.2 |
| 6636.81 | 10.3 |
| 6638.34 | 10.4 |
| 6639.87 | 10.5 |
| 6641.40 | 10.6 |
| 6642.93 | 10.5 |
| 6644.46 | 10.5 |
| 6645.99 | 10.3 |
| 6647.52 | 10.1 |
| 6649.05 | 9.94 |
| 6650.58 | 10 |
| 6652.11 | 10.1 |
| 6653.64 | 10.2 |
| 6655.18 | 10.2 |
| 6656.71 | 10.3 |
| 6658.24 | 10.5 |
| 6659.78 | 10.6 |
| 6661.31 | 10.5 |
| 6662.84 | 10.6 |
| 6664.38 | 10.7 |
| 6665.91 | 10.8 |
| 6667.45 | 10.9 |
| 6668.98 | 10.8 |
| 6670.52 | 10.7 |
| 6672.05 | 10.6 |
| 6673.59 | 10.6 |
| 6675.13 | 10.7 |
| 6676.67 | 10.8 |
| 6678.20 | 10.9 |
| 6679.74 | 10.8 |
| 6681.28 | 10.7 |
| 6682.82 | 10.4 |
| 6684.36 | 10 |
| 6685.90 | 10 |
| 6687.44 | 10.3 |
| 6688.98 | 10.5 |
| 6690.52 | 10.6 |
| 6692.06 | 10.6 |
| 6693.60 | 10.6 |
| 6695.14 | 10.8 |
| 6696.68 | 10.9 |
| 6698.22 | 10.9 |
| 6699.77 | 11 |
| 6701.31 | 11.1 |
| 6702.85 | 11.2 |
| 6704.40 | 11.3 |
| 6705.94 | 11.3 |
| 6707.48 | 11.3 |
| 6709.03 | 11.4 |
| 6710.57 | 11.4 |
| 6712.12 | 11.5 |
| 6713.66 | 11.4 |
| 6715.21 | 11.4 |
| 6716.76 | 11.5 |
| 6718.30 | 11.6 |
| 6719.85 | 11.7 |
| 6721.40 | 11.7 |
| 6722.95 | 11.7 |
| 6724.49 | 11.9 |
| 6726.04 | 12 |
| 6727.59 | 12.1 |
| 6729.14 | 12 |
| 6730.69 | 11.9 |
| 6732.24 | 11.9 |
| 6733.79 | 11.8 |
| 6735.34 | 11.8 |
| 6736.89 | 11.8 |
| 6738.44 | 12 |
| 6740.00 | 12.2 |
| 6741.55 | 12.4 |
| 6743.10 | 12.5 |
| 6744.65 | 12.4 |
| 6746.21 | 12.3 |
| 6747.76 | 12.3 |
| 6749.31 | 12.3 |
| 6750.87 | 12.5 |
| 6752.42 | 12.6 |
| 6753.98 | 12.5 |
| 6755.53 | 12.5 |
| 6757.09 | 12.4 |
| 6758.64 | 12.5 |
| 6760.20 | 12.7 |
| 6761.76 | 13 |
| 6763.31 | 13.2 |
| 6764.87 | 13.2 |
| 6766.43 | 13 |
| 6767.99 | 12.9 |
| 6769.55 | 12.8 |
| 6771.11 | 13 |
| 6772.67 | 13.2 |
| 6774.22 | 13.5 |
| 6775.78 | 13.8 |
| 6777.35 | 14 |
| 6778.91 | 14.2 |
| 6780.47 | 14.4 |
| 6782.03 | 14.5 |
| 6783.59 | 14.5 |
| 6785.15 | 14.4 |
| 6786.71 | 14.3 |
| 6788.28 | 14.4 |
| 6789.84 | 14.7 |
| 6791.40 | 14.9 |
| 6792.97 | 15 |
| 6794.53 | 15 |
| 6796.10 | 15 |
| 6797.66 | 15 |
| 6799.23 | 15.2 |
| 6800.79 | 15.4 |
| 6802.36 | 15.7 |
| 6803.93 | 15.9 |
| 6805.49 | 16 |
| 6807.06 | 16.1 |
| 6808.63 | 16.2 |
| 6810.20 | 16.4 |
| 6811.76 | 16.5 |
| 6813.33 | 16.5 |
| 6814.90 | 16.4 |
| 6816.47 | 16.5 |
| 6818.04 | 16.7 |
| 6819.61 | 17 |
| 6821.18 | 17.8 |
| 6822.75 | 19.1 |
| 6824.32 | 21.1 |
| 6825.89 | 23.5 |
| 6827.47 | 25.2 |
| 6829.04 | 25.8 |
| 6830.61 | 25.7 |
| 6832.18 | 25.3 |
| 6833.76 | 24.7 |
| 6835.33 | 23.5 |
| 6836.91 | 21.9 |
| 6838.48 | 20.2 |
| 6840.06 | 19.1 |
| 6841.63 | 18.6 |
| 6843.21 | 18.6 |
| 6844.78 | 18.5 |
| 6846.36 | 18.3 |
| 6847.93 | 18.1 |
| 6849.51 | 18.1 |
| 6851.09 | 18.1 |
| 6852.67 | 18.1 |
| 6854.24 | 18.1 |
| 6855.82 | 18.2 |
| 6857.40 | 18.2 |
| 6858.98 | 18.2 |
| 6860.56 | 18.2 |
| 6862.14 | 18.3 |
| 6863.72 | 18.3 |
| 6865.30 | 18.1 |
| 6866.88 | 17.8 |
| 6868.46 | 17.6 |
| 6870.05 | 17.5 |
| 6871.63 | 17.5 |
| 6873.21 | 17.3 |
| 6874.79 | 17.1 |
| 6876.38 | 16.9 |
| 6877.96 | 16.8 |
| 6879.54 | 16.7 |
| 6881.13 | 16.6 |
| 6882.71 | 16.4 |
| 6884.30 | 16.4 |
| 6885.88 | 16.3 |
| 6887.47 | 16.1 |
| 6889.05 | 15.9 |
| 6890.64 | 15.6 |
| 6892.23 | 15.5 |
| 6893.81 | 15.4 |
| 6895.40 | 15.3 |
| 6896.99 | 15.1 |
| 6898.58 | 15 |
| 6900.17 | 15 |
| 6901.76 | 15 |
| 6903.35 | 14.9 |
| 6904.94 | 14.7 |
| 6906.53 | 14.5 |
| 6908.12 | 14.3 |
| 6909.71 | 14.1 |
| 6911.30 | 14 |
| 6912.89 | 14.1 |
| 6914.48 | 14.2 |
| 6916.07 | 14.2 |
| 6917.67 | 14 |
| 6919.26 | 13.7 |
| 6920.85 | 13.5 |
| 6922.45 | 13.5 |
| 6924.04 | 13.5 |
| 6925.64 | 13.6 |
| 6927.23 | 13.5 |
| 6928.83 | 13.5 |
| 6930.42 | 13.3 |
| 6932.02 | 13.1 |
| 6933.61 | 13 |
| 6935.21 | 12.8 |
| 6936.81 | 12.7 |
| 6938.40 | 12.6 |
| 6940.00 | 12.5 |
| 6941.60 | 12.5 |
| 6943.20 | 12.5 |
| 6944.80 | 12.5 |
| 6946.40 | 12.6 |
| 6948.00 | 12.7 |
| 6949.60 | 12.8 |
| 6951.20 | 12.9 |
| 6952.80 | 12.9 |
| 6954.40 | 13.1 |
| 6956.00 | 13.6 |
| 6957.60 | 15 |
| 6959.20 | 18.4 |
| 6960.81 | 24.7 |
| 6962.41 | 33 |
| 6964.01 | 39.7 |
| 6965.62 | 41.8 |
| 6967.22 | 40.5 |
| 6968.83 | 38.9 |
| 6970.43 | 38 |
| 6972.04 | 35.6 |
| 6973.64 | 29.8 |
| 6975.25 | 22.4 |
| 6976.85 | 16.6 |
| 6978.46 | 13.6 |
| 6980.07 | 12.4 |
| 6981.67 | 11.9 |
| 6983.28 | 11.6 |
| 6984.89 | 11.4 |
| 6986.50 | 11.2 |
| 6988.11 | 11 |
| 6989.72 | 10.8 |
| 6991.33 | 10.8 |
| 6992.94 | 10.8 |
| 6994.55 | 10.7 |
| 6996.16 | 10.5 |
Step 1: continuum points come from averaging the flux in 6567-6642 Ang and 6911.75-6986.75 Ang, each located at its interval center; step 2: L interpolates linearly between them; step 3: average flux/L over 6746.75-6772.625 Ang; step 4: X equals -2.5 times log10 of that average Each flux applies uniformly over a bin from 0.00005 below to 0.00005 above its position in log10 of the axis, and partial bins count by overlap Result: 0.09 mag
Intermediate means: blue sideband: 10.6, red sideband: 17.8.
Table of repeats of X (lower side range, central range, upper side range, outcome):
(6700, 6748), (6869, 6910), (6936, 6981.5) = 0.14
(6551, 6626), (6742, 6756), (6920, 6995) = 0.09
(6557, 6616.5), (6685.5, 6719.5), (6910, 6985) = 0.17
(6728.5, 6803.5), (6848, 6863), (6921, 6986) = -0.15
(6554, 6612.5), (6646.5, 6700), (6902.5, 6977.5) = 0.18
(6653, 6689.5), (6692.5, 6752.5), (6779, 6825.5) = 0.09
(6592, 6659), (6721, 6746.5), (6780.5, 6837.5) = 0.22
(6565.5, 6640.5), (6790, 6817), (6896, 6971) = -0.08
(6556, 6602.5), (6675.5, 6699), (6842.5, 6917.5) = 0.20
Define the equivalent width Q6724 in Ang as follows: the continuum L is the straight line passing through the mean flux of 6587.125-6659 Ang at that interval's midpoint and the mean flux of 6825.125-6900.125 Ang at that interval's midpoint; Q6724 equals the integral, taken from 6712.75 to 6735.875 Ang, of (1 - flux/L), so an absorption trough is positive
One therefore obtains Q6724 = 3.5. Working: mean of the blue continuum 10.4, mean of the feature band 11.8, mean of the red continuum 18.5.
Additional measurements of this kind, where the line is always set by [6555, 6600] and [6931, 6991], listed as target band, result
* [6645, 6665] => 3.2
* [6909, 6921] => 2.5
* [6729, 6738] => 1.3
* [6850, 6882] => -2.0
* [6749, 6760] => 1.4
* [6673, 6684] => 1.8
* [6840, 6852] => -1.6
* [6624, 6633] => 0.9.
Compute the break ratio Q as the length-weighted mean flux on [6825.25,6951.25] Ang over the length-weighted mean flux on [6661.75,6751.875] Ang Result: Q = 1.5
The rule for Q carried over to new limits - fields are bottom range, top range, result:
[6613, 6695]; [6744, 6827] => 1.41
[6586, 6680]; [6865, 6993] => 1.60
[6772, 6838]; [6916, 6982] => 1.07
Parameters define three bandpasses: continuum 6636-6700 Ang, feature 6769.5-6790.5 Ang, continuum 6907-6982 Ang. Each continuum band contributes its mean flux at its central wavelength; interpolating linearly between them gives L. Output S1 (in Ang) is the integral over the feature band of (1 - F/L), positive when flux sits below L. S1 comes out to -0.7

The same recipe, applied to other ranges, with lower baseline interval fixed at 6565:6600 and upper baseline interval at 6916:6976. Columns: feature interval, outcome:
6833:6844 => -2.9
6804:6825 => -1.3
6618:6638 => 2.2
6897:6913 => 3.1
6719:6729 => 1.5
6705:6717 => 2.0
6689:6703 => 2.6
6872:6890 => 0.9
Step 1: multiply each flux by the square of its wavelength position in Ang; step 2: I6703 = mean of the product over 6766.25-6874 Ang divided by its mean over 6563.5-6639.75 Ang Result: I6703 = 1.8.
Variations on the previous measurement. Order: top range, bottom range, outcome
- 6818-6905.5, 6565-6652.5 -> 1.87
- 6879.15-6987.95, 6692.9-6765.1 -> 1.52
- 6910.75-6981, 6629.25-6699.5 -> 1.90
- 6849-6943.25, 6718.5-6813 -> 1.19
